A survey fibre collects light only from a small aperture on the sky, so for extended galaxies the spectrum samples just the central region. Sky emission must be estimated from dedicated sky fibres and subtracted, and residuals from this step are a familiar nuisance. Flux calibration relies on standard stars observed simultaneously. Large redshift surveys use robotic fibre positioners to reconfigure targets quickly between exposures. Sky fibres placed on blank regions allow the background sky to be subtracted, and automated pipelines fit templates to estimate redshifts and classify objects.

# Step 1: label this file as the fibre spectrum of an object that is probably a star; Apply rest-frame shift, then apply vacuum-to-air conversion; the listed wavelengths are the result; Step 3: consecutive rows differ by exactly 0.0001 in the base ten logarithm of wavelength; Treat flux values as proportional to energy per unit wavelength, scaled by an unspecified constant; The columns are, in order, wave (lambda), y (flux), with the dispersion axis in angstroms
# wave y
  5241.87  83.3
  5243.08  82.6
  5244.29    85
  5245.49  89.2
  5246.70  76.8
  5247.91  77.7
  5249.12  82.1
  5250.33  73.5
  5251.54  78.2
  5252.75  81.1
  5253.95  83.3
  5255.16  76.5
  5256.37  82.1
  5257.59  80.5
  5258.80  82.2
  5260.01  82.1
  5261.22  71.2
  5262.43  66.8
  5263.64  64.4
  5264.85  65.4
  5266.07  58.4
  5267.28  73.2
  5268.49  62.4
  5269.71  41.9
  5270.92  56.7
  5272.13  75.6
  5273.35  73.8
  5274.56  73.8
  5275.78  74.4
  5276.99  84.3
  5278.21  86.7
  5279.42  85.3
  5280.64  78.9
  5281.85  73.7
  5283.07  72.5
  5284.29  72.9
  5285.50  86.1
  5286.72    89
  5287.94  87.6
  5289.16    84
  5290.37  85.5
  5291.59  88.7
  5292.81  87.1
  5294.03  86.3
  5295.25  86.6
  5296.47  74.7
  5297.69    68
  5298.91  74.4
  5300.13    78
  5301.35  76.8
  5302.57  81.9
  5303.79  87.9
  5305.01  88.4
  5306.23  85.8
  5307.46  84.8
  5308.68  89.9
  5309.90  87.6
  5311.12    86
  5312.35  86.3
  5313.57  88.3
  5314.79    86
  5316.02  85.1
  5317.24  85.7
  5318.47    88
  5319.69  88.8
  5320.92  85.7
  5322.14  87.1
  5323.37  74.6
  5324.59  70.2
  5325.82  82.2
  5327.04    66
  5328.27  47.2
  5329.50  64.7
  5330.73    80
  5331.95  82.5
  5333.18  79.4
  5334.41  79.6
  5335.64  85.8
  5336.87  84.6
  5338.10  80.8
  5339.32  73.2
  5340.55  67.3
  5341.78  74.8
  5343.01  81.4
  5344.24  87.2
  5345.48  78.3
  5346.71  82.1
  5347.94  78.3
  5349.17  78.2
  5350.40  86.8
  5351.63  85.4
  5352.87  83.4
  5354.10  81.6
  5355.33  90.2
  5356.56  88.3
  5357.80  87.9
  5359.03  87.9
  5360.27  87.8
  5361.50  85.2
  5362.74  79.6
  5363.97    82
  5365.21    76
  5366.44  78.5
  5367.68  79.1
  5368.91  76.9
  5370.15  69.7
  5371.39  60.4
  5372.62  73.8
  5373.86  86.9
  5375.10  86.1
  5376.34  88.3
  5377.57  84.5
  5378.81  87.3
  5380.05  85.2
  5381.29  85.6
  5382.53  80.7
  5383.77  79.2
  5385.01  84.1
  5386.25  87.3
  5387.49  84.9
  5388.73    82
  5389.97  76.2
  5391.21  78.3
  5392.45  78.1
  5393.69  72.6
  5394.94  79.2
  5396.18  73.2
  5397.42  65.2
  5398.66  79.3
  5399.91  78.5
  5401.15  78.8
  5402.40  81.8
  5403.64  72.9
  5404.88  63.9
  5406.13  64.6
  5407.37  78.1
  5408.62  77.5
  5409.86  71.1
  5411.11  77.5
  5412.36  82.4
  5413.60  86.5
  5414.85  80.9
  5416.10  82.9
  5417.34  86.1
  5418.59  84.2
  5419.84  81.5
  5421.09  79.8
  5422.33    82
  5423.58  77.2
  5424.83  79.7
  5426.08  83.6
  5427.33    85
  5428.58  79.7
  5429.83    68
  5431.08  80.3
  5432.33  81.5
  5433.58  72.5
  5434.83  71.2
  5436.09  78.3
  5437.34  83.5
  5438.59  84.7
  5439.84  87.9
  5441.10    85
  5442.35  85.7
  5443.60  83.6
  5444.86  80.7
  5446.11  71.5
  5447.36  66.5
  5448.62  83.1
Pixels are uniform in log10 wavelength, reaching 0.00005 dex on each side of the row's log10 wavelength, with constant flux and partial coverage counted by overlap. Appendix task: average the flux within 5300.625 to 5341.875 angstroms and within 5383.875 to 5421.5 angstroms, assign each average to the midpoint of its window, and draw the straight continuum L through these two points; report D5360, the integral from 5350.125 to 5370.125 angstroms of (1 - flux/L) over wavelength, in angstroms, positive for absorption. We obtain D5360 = -0.87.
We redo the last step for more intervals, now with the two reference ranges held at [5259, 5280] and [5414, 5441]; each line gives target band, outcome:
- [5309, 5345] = -2.8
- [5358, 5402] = -1.4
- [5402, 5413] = 0.7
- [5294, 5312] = -2.4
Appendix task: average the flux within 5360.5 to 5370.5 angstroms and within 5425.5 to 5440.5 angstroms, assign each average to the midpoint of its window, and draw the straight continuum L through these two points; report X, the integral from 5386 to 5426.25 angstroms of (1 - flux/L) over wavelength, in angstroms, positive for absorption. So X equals 0.56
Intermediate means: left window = 79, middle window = 78.3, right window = 79.6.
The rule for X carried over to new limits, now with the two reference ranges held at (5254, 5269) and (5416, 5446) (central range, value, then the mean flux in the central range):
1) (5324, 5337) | 0.27 angstroms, 74.4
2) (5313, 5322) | -1.38 angstroms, 86.8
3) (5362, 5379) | -0.26 angstroms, 79.1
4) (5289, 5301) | -1.12 angstroms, 81.1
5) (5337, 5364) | -1.86 angstroms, 82.2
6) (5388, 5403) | 0.40 angstroms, 77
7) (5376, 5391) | -0.96 angstroms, 83.6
